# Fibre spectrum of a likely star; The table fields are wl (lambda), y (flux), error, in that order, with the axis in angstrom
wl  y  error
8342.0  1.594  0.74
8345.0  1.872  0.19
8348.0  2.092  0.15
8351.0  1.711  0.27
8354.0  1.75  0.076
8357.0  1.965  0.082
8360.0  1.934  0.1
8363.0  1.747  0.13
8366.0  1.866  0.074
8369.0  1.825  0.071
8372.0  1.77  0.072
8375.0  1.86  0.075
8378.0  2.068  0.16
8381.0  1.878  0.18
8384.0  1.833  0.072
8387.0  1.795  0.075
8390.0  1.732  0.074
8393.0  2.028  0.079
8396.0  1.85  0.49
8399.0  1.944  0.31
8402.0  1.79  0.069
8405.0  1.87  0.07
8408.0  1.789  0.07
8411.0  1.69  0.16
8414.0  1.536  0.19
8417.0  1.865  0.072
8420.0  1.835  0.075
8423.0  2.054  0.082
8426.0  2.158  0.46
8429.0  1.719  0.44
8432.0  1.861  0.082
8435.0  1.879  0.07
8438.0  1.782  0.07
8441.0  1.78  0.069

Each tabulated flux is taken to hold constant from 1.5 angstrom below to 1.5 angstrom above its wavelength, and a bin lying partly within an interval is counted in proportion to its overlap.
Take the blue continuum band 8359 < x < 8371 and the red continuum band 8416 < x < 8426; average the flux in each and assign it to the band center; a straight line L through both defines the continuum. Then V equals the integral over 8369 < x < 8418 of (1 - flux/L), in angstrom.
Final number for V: 1.7 angstrom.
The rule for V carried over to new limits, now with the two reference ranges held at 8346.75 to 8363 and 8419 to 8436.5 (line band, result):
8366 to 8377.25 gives 0.26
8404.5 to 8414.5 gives 0.96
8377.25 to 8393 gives 0.21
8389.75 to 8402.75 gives 0.09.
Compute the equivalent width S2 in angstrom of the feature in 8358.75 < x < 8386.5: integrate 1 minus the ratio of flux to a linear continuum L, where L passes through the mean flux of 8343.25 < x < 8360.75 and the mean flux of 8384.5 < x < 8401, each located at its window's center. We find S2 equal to 0.2 angstrom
